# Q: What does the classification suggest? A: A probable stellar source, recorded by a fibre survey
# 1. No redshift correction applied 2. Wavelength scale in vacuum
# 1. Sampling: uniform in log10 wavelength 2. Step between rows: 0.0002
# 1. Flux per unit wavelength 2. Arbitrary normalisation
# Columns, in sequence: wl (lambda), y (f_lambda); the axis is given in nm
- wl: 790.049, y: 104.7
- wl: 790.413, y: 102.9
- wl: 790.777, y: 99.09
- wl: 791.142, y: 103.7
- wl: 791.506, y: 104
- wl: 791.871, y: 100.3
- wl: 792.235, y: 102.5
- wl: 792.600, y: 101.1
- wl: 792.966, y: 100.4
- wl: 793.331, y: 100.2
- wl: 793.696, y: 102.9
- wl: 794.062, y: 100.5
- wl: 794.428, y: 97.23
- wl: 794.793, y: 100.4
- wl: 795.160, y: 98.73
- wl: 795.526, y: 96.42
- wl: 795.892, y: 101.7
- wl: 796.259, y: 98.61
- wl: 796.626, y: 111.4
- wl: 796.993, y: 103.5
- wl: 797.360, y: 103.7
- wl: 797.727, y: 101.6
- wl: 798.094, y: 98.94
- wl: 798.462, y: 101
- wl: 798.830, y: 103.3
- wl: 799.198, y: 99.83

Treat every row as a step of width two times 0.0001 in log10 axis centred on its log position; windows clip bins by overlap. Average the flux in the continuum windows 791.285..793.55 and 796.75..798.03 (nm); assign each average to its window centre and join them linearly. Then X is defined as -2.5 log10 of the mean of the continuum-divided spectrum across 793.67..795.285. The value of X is 0.03 mag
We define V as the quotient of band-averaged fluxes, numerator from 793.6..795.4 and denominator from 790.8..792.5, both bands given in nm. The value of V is 0.98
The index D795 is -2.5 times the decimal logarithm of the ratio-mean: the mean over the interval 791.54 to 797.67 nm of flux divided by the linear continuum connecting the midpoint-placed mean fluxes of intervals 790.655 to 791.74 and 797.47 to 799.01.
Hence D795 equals 0.01 mag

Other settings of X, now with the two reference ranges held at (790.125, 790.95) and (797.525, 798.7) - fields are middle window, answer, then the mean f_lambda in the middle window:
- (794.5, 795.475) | 0.023 mag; 98.9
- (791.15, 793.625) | -0.004 mag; 102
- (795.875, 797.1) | -0.034 mag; 104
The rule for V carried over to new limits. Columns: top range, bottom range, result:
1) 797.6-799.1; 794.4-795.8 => 1.03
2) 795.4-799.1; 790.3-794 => 1.00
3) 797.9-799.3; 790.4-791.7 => 0.99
